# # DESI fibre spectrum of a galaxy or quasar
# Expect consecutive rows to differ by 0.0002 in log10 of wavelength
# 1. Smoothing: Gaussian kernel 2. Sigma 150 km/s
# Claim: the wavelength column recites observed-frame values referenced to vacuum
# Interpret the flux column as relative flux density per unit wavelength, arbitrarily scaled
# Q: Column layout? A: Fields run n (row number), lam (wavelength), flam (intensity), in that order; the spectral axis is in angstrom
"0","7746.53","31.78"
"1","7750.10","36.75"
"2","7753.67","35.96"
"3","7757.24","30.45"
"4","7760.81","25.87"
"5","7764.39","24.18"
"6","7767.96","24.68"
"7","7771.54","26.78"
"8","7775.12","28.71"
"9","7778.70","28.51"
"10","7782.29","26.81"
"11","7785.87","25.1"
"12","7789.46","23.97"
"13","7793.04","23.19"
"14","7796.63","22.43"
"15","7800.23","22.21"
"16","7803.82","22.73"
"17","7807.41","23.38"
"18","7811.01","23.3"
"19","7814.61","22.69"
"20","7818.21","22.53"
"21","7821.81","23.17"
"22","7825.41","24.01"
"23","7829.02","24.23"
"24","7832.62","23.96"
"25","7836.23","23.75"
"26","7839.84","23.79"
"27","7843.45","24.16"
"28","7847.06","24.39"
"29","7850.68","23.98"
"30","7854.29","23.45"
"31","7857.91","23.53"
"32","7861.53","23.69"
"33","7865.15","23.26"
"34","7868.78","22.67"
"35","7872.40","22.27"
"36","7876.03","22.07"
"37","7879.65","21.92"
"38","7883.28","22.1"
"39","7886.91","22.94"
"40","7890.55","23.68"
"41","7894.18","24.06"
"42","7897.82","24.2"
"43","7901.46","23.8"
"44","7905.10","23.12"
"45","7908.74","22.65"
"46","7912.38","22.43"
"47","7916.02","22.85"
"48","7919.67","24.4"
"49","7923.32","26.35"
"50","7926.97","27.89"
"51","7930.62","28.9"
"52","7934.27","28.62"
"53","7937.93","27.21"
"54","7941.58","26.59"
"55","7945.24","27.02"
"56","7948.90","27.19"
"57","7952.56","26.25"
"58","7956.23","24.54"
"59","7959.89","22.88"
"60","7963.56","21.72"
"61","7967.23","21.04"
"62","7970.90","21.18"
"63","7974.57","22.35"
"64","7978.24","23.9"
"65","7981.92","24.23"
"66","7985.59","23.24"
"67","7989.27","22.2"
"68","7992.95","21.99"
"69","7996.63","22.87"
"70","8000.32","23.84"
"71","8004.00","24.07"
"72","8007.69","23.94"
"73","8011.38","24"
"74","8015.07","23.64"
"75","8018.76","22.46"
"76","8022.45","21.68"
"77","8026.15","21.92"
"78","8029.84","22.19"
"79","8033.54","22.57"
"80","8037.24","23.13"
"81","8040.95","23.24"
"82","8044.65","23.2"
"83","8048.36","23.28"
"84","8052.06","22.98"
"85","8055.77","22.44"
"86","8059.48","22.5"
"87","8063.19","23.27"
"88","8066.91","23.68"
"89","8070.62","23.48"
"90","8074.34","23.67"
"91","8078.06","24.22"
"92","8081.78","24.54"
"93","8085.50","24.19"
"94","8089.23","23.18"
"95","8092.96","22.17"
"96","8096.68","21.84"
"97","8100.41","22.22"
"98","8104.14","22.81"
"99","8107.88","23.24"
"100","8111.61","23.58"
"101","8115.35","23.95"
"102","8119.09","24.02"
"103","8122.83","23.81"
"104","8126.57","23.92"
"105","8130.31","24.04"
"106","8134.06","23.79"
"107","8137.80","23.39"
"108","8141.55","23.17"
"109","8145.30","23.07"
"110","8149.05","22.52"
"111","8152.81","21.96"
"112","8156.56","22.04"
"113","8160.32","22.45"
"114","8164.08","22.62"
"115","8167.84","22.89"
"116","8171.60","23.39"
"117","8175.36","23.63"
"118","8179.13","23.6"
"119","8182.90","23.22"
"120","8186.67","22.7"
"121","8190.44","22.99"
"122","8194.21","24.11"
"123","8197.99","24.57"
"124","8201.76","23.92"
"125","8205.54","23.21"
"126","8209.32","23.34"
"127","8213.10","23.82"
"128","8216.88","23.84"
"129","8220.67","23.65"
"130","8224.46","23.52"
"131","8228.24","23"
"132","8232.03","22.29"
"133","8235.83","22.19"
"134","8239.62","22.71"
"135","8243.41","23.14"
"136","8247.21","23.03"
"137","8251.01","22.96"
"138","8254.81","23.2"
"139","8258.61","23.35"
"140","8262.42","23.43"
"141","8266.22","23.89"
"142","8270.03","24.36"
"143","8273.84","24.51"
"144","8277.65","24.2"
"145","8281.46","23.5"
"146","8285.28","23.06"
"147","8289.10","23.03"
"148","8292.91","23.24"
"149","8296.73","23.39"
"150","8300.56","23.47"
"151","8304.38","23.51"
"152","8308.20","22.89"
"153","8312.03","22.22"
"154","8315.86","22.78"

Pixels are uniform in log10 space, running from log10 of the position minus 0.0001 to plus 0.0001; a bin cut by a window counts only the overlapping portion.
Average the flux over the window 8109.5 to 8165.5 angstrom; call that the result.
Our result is 23.2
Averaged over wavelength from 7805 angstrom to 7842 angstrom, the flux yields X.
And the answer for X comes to 23.5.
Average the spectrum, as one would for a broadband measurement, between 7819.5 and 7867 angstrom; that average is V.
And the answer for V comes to 23.8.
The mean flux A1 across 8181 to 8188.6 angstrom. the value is 23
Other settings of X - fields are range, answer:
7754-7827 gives 25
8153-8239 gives 23.2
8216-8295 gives 23.3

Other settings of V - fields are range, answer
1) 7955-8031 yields 22.8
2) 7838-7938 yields 24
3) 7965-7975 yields 21.4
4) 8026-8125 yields 23.2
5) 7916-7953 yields 26.9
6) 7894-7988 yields 24.6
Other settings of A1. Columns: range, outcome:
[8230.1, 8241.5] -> 22.4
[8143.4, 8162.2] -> 22.4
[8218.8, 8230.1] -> 23.4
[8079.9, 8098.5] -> 23.2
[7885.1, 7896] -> 23.6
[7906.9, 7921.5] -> 23.1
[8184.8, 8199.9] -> 23.6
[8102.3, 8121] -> 23.5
